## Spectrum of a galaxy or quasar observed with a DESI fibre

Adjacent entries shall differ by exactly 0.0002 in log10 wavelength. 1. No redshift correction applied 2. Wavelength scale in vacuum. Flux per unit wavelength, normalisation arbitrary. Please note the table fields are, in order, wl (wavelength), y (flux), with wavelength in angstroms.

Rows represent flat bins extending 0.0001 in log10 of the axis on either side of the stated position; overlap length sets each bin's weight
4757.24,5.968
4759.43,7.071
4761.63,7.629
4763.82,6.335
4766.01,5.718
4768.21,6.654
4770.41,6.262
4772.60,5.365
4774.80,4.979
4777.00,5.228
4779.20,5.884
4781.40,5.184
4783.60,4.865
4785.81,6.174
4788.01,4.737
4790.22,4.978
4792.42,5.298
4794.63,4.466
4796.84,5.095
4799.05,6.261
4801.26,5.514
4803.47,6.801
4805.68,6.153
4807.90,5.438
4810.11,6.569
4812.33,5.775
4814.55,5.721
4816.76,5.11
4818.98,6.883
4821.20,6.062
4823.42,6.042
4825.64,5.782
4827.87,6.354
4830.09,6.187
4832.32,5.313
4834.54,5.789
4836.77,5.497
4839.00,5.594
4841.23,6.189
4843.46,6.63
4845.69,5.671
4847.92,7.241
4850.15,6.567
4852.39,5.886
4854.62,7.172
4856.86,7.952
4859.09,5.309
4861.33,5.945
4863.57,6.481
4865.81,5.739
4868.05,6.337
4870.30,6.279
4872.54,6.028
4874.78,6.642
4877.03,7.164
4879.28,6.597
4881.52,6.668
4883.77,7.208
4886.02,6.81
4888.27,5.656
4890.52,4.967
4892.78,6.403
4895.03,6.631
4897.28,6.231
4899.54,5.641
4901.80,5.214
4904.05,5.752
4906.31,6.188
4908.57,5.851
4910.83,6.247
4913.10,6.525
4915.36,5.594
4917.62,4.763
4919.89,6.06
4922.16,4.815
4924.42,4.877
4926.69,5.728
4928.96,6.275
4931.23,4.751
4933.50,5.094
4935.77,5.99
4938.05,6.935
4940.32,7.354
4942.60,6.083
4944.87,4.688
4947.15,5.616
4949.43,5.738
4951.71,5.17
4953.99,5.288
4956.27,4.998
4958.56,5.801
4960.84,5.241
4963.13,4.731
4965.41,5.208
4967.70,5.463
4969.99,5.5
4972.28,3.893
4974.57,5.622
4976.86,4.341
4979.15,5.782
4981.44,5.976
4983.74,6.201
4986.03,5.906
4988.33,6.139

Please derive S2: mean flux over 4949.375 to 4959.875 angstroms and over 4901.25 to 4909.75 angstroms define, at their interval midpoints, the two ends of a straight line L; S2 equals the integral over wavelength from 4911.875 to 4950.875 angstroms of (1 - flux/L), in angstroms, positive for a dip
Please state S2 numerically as -0.9 angstroms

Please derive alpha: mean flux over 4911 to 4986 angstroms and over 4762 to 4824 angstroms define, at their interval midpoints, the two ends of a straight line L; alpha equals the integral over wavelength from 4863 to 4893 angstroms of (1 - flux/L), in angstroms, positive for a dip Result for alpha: -4.0 angstroms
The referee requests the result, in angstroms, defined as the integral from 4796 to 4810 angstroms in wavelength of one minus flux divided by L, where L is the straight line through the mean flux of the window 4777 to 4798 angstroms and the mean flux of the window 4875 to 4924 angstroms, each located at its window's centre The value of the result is -1.7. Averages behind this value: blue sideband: 5.19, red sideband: 6.04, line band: 5.94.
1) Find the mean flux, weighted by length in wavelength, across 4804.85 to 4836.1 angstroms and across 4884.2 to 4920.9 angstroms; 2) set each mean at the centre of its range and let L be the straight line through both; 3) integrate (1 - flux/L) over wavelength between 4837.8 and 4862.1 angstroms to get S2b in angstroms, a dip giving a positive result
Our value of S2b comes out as -1.8 angstroms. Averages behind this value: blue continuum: 5.93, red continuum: 5.93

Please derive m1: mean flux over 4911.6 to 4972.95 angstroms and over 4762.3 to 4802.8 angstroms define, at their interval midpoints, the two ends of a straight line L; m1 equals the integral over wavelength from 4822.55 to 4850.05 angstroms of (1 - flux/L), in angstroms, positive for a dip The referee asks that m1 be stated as -2.6 angstroms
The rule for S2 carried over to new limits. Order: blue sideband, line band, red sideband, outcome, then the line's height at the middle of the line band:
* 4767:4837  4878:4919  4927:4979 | -3.78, 5.54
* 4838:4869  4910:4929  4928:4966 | 0.66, 5.81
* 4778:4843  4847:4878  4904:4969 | -4.35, 5.68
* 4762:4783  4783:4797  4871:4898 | 1.87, 5.88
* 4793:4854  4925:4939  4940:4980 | -0.76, 5.45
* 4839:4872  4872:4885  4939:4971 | -1.26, 6.16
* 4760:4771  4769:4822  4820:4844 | 5.45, 6.27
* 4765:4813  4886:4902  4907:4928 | -0.87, 5.62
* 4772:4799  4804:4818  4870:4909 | -0.97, 5.47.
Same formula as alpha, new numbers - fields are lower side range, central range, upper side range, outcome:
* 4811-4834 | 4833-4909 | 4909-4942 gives -4.8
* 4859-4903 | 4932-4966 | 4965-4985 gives 0.0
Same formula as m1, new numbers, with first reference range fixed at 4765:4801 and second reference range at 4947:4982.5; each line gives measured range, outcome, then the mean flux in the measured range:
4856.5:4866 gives -1.5 angstroms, 6.21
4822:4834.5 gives -1.2 angstroms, 5.93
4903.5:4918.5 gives -1.6 angstroms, 5.87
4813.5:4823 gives -1.0 angstroms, 5.96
